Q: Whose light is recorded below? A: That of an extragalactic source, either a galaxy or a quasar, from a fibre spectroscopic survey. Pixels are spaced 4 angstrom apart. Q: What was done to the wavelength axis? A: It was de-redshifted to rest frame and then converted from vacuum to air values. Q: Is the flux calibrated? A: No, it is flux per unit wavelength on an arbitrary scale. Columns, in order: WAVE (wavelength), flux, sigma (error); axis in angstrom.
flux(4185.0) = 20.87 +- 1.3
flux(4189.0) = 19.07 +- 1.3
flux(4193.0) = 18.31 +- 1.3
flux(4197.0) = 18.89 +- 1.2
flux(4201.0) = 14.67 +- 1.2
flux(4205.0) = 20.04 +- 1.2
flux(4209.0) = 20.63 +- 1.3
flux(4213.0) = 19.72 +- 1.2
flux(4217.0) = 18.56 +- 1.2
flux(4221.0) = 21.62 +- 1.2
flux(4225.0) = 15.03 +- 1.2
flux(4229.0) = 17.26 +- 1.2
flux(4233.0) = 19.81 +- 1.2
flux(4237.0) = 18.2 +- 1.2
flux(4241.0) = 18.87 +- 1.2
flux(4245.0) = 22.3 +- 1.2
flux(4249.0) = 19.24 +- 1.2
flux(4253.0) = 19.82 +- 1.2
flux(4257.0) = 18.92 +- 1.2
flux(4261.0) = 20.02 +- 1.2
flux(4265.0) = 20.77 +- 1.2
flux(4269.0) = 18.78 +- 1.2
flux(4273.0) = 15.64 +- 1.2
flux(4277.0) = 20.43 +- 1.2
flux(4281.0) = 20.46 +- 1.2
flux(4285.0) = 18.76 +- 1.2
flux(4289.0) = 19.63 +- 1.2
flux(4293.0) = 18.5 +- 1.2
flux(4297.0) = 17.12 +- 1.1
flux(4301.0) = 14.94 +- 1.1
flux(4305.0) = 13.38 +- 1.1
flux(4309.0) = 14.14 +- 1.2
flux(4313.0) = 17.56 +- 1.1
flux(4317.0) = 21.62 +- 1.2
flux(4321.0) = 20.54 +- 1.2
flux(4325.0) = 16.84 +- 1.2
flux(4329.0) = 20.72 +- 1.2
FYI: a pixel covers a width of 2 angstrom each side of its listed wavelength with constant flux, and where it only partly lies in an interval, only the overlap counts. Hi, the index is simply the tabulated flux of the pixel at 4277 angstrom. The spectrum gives 20.43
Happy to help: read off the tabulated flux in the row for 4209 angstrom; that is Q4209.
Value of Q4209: 20.63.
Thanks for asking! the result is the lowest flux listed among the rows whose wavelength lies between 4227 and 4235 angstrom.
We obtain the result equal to 17.26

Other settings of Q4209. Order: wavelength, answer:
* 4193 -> 18.31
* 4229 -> 17.26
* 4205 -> 20.04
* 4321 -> 20.54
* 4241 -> 18.87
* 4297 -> 17.12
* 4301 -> 14.94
